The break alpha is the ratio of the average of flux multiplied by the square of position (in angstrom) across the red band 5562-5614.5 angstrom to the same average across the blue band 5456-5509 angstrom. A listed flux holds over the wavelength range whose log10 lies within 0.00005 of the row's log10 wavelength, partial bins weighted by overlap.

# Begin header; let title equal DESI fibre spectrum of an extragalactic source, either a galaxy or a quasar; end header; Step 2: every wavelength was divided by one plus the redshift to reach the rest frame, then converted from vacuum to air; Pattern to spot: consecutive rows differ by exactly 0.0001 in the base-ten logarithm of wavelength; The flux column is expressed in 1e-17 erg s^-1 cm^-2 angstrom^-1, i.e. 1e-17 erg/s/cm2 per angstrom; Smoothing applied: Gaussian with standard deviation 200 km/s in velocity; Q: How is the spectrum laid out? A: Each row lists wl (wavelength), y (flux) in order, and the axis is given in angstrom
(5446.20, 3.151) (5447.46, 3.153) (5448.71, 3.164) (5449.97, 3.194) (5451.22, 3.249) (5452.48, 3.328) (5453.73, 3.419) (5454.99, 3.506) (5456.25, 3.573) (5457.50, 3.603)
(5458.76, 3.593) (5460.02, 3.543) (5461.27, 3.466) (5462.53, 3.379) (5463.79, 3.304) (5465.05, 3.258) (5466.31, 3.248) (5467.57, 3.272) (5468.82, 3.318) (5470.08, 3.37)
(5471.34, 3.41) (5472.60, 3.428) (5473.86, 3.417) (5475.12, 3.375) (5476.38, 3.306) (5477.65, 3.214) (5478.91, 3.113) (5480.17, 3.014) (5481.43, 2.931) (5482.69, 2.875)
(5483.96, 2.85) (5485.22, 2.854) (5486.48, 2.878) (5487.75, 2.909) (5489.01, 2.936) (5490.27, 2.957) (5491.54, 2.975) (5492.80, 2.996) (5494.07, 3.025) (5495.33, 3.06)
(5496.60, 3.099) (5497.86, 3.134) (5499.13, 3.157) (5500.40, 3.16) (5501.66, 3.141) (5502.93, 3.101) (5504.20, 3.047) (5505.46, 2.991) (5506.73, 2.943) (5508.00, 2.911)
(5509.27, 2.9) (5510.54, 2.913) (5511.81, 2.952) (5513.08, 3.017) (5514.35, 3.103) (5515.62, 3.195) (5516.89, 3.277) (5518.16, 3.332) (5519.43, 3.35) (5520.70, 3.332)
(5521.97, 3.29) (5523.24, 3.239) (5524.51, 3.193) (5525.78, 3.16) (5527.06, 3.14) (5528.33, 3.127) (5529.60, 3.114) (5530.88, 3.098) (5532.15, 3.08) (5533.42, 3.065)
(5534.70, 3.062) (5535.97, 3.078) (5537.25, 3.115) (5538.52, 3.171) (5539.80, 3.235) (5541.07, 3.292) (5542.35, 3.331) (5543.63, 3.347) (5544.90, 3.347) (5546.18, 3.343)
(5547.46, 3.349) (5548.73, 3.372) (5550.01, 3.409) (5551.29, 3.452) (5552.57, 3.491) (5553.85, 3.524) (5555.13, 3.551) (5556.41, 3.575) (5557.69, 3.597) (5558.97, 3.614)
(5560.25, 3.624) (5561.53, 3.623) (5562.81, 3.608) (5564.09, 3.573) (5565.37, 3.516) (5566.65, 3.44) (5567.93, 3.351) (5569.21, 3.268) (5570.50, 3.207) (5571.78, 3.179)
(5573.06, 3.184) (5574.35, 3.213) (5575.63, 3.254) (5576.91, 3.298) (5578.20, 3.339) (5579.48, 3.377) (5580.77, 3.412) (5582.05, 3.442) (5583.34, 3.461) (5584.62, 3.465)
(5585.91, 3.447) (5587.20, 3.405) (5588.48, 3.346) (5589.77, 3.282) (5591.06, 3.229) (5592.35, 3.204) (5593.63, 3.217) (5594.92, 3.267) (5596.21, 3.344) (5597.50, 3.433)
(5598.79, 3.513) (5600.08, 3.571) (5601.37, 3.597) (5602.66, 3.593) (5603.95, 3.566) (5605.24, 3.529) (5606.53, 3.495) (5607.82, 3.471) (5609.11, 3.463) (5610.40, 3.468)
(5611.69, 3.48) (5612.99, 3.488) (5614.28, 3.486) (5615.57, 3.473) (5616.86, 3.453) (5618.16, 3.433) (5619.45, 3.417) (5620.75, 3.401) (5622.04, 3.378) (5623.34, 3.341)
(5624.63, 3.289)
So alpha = 1.12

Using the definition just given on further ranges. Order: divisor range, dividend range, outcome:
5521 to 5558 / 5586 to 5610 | 1.07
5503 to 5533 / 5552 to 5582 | 1.12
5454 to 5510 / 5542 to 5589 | 1.11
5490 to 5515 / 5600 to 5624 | 1.19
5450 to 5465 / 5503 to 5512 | 0.88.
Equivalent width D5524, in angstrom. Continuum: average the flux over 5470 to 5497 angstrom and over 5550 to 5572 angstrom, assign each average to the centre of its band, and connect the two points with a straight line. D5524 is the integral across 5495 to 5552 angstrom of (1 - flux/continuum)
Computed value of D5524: 2.1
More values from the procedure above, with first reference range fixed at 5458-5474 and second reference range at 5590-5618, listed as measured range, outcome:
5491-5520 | 2.8 angstrom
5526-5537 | 1.0 angstrom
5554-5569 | -0.5 angstrom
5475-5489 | 1.6 angstrom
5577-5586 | 0.1 angstrom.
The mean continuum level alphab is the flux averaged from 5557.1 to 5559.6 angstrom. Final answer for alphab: 3.61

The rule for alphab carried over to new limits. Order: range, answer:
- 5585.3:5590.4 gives 3.37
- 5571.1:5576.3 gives 3.21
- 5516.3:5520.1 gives 3.32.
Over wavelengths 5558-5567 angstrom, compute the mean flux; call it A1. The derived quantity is 3.58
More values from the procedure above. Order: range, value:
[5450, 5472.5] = 3.4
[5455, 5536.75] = 3.16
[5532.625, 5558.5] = 3.34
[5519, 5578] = 3.32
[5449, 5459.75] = 3.43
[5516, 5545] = 3.21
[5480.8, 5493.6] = 2.92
